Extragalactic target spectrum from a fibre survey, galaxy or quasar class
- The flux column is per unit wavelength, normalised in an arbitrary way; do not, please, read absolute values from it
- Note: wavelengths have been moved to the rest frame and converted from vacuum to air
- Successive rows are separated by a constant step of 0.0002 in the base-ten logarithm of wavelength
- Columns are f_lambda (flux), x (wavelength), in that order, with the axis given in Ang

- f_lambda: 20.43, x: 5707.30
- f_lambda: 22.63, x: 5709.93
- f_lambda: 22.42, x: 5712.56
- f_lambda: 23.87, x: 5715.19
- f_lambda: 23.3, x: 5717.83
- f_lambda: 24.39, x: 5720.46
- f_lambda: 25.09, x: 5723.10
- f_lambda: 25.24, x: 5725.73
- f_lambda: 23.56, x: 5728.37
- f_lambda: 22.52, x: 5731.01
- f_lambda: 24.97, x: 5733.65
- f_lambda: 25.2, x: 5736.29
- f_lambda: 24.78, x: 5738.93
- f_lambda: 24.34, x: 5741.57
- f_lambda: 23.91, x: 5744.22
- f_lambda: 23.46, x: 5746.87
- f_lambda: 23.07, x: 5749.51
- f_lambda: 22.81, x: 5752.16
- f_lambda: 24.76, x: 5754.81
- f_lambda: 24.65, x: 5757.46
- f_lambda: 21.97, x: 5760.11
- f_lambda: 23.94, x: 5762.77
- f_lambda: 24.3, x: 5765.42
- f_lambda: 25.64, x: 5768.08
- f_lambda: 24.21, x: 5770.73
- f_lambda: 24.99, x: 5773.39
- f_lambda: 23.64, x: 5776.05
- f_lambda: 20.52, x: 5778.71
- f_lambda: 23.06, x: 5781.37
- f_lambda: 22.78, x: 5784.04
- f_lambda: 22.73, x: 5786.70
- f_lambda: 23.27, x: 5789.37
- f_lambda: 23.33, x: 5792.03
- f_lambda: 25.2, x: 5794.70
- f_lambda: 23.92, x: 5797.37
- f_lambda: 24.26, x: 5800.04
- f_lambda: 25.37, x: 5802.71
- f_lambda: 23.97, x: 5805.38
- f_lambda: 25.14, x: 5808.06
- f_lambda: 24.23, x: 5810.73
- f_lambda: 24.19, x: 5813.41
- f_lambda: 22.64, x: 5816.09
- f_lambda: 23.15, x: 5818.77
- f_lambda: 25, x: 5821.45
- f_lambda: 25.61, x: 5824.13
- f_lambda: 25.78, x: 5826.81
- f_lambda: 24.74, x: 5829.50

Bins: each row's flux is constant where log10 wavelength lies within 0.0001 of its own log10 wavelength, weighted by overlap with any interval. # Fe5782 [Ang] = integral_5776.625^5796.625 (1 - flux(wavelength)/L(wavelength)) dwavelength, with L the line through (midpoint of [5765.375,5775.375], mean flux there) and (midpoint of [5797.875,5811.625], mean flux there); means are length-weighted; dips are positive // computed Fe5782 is 1.3 Ang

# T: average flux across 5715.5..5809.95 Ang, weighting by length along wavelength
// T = 24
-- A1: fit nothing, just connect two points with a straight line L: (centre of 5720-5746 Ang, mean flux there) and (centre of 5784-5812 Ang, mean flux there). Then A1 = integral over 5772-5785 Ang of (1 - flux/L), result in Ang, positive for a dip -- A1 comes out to 0.62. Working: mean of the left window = 24.4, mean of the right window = 24.1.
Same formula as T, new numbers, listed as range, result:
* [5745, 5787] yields 23.6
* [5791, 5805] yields 24.4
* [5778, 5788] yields 22.4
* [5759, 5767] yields 23.5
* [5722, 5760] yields 24.1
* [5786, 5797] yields 23.7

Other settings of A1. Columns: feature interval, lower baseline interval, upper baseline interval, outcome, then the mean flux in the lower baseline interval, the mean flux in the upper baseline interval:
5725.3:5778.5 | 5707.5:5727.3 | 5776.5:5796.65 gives -1.50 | 23.6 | 23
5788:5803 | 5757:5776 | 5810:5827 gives 0.06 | 24.2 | 24.3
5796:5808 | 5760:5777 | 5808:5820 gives -0.30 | 24.3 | 23.7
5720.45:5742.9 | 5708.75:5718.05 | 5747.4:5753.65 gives -1.38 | 23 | 23.1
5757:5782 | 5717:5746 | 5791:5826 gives 0.66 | 24.3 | 24.3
